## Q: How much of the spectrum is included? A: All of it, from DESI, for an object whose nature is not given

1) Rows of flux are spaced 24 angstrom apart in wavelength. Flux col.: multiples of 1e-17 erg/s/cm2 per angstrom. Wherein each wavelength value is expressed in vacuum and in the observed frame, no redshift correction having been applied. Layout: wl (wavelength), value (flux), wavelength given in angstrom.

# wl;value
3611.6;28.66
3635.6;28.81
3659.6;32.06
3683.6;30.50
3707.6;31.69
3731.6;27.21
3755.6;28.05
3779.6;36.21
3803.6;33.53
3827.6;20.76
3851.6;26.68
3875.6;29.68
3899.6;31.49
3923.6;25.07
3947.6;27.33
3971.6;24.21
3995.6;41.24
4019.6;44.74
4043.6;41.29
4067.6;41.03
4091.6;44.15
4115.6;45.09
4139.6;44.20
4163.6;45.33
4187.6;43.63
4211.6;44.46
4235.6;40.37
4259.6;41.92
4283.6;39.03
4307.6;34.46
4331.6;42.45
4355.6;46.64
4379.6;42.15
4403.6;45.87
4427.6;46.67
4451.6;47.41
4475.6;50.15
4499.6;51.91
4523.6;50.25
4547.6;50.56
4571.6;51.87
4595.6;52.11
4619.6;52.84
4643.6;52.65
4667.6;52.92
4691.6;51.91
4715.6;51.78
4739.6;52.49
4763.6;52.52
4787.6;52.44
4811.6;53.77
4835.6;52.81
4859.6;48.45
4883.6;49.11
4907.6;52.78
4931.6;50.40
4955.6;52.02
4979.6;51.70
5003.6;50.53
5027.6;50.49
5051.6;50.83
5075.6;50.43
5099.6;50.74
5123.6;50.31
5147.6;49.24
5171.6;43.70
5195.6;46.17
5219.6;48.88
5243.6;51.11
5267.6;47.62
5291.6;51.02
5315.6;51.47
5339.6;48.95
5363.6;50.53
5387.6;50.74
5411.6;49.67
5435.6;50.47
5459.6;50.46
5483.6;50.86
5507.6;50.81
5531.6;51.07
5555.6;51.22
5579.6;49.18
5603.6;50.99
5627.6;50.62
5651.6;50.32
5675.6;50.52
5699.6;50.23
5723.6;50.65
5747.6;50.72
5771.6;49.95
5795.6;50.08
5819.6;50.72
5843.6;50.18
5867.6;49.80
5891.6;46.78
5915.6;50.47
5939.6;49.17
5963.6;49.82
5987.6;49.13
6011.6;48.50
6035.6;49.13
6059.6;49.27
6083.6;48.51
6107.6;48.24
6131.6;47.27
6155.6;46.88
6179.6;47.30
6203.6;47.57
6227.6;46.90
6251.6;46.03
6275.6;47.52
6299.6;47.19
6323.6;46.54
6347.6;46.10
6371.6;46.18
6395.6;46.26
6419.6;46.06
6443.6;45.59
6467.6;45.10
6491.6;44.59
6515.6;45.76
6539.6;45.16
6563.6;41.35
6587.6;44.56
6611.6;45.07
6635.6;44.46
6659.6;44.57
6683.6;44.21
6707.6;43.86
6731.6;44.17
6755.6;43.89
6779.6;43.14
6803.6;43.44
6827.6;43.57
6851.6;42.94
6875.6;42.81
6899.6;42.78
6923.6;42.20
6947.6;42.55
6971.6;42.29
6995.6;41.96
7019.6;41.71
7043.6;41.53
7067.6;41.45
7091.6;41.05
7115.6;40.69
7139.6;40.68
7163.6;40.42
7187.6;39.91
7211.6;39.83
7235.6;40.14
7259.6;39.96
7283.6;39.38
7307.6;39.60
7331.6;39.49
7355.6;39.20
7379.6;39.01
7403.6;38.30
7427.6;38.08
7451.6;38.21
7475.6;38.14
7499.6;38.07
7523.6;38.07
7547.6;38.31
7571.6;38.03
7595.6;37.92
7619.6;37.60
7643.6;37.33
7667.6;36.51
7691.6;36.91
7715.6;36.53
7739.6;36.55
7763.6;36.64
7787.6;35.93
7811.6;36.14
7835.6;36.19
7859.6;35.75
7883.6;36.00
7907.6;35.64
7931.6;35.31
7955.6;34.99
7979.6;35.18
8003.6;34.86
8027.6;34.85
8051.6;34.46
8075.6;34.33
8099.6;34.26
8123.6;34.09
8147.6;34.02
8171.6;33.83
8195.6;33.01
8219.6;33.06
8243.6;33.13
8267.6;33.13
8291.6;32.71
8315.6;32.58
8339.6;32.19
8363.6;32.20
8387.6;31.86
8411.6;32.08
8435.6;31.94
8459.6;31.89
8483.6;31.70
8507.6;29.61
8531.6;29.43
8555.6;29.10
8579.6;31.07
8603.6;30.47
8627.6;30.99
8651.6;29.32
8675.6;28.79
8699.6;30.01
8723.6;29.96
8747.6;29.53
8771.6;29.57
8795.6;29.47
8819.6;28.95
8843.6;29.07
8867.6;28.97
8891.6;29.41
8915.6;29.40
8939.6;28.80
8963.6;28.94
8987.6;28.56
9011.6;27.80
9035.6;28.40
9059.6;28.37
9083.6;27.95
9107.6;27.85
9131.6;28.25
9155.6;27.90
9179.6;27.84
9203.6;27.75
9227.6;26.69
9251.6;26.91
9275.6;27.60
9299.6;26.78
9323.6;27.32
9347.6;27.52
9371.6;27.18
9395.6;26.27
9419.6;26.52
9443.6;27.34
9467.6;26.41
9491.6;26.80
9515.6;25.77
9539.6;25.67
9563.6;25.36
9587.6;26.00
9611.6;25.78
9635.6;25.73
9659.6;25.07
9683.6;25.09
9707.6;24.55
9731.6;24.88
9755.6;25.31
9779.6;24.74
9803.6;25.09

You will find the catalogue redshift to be 0.00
